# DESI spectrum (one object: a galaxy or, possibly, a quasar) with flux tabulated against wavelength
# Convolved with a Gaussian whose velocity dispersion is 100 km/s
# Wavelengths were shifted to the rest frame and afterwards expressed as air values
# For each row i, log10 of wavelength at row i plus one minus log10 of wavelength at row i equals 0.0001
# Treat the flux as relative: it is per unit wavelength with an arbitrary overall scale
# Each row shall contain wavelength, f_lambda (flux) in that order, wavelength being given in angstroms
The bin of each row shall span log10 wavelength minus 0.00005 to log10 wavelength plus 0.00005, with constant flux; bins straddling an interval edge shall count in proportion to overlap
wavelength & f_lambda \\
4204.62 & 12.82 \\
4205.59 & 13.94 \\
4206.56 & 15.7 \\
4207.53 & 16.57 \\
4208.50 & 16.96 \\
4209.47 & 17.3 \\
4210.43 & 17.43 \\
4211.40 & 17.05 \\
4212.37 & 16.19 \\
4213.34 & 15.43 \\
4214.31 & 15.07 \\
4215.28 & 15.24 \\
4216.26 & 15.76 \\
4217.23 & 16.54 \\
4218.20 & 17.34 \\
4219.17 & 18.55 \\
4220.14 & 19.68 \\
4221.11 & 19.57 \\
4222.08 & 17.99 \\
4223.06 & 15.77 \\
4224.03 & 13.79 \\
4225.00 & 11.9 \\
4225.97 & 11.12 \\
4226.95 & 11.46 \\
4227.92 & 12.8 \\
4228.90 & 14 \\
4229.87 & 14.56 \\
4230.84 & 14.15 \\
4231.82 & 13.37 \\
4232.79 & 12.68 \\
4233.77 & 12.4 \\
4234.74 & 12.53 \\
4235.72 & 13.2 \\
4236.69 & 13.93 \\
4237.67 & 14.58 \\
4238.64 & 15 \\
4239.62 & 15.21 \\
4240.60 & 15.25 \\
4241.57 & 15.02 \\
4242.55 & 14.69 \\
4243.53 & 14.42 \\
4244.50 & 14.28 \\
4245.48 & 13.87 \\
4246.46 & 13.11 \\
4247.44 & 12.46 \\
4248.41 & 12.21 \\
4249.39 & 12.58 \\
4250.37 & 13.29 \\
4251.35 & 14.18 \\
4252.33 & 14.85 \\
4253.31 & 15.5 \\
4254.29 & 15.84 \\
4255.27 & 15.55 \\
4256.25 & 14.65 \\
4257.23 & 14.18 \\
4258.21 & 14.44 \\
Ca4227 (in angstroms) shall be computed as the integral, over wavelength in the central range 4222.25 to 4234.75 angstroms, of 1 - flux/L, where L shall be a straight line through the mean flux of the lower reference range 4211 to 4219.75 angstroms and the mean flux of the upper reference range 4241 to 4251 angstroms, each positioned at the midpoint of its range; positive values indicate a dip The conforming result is 1.6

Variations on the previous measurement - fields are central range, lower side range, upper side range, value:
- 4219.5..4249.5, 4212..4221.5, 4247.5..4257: 2.7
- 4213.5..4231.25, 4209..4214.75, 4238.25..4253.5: 0.5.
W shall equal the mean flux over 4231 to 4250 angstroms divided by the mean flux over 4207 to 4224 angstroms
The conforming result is 0.81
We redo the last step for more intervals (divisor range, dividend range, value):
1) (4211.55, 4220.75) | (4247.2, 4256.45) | 0.85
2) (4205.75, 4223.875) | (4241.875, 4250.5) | 0.80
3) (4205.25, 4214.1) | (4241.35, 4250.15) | 0.83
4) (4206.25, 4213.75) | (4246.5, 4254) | 0.82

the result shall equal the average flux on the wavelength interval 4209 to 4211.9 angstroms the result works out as 17.3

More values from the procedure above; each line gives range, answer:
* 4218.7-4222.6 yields 18.9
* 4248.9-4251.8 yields 13.3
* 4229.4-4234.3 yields 13.4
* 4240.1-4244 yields 14.8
